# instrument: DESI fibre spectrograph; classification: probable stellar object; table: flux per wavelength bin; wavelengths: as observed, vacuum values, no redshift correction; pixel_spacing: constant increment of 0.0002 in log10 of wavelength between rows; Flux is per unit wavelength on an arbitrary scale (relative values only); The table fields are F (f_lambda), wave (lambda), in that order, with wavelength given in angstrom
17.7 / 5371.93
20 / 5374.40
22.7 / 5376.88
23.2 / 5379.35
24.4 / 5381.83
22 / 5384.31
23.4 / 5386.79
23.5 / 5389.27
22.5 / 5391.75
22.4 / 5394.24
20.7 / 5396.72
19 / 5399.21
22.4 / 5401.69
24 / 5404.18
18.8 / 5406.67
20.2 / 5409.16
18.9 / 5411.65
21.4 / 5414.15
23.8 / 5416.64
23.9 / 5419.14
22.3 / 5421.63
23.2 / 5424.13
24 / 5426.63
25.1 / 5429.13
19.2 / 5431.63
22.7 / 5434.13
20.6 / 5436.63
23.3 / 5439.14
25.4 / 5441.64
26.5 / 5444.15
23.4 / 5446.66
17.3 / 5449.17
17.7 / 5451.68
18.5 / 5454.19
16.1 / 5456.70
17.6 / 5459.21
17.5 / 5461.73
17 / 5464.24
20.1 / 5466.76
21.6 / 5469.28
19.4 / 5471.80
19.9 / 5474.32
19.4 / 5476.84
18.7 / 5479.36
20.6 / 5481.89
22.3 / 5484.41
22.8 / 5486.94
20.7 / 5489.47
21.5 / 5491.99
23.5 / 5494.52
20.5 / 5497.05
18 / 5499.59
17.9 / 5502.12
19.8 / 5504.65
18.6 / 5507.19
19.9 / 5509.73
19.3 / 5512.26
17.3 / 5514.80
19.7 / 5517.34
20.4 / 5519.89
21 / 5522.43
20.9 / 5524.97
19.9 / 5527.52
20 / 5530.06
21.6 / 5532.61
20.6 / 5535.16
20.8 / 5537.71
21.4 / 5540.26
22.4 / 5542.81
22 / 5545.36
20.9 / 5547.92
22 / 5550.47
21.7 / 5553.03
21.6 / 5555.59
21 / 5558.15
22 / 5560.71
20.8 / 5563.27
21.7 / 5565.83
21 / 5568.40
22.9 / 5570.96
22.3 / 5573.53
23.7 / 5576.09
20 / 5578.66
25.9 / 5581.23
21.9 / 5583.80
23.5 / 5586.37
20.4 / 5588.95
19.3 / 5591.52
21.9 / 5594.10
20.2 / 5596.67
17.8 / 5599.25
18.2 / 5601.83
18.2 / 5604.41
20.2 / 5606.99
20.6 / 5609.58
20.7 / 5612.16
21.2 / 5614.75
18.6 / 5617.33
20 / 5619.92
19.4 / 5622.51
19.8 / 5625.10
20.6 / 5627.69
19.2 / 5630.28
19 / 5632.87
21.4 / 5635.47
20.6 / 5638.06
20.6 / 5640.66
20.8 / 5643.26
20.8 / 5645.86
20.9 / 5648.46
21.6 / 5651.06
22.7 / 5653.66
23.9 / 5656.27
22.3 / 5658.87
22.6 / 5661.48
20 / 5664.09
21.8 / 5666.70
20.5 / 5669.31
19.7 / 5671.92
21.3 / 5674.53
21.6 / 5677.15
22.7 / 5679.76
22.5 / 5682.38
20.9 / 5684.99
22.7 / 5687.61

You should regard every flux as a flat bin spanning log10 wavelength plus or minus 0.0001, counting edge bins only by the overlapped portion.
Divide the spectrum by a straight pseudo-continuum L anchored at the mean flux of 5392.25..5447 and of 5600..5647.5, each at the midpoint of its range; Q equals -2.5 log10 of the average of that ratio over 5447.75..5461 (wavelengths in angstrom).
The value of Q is 0.24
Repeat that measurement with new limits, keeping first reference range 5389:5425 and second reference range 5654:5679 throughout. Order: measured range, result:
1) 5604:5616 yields 0.07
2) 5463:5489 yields 0.08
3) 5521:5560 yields 0.02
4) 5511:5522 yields 0.13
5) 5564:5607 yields 0.02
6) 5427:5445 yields -0.07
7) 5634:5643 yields 0.04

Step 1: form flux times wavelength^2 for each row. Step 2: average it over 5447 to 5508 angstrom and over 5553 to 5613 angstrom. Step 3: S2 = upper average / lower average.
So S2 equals 1.12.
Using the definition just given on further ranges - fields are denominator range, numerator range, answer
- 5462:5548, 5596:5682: 1.07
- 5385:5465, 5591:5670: 1.04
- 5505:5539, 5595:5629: 1.02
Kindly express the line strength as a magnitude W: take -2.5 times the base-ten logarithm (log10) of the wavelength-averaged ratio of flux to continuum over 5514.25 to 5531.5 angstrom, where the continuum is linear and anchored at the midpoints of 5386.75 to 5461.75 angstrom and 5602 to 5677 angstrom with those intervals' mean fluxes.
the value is 0.058 mag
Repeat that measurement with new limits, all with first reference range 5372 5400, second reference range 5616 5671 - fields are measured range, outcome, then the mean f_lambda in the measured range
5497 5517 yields 0.14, 18.9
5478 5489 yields 0.03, 21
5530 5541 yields 0.02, 20.9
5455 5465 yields 0.26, 17.1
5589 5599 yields 0.04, 20.2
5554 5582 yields -0.04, 22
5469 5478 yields 0.09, 19.9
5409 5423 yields 0.00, 21.9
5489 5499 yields 0.01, 21.4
